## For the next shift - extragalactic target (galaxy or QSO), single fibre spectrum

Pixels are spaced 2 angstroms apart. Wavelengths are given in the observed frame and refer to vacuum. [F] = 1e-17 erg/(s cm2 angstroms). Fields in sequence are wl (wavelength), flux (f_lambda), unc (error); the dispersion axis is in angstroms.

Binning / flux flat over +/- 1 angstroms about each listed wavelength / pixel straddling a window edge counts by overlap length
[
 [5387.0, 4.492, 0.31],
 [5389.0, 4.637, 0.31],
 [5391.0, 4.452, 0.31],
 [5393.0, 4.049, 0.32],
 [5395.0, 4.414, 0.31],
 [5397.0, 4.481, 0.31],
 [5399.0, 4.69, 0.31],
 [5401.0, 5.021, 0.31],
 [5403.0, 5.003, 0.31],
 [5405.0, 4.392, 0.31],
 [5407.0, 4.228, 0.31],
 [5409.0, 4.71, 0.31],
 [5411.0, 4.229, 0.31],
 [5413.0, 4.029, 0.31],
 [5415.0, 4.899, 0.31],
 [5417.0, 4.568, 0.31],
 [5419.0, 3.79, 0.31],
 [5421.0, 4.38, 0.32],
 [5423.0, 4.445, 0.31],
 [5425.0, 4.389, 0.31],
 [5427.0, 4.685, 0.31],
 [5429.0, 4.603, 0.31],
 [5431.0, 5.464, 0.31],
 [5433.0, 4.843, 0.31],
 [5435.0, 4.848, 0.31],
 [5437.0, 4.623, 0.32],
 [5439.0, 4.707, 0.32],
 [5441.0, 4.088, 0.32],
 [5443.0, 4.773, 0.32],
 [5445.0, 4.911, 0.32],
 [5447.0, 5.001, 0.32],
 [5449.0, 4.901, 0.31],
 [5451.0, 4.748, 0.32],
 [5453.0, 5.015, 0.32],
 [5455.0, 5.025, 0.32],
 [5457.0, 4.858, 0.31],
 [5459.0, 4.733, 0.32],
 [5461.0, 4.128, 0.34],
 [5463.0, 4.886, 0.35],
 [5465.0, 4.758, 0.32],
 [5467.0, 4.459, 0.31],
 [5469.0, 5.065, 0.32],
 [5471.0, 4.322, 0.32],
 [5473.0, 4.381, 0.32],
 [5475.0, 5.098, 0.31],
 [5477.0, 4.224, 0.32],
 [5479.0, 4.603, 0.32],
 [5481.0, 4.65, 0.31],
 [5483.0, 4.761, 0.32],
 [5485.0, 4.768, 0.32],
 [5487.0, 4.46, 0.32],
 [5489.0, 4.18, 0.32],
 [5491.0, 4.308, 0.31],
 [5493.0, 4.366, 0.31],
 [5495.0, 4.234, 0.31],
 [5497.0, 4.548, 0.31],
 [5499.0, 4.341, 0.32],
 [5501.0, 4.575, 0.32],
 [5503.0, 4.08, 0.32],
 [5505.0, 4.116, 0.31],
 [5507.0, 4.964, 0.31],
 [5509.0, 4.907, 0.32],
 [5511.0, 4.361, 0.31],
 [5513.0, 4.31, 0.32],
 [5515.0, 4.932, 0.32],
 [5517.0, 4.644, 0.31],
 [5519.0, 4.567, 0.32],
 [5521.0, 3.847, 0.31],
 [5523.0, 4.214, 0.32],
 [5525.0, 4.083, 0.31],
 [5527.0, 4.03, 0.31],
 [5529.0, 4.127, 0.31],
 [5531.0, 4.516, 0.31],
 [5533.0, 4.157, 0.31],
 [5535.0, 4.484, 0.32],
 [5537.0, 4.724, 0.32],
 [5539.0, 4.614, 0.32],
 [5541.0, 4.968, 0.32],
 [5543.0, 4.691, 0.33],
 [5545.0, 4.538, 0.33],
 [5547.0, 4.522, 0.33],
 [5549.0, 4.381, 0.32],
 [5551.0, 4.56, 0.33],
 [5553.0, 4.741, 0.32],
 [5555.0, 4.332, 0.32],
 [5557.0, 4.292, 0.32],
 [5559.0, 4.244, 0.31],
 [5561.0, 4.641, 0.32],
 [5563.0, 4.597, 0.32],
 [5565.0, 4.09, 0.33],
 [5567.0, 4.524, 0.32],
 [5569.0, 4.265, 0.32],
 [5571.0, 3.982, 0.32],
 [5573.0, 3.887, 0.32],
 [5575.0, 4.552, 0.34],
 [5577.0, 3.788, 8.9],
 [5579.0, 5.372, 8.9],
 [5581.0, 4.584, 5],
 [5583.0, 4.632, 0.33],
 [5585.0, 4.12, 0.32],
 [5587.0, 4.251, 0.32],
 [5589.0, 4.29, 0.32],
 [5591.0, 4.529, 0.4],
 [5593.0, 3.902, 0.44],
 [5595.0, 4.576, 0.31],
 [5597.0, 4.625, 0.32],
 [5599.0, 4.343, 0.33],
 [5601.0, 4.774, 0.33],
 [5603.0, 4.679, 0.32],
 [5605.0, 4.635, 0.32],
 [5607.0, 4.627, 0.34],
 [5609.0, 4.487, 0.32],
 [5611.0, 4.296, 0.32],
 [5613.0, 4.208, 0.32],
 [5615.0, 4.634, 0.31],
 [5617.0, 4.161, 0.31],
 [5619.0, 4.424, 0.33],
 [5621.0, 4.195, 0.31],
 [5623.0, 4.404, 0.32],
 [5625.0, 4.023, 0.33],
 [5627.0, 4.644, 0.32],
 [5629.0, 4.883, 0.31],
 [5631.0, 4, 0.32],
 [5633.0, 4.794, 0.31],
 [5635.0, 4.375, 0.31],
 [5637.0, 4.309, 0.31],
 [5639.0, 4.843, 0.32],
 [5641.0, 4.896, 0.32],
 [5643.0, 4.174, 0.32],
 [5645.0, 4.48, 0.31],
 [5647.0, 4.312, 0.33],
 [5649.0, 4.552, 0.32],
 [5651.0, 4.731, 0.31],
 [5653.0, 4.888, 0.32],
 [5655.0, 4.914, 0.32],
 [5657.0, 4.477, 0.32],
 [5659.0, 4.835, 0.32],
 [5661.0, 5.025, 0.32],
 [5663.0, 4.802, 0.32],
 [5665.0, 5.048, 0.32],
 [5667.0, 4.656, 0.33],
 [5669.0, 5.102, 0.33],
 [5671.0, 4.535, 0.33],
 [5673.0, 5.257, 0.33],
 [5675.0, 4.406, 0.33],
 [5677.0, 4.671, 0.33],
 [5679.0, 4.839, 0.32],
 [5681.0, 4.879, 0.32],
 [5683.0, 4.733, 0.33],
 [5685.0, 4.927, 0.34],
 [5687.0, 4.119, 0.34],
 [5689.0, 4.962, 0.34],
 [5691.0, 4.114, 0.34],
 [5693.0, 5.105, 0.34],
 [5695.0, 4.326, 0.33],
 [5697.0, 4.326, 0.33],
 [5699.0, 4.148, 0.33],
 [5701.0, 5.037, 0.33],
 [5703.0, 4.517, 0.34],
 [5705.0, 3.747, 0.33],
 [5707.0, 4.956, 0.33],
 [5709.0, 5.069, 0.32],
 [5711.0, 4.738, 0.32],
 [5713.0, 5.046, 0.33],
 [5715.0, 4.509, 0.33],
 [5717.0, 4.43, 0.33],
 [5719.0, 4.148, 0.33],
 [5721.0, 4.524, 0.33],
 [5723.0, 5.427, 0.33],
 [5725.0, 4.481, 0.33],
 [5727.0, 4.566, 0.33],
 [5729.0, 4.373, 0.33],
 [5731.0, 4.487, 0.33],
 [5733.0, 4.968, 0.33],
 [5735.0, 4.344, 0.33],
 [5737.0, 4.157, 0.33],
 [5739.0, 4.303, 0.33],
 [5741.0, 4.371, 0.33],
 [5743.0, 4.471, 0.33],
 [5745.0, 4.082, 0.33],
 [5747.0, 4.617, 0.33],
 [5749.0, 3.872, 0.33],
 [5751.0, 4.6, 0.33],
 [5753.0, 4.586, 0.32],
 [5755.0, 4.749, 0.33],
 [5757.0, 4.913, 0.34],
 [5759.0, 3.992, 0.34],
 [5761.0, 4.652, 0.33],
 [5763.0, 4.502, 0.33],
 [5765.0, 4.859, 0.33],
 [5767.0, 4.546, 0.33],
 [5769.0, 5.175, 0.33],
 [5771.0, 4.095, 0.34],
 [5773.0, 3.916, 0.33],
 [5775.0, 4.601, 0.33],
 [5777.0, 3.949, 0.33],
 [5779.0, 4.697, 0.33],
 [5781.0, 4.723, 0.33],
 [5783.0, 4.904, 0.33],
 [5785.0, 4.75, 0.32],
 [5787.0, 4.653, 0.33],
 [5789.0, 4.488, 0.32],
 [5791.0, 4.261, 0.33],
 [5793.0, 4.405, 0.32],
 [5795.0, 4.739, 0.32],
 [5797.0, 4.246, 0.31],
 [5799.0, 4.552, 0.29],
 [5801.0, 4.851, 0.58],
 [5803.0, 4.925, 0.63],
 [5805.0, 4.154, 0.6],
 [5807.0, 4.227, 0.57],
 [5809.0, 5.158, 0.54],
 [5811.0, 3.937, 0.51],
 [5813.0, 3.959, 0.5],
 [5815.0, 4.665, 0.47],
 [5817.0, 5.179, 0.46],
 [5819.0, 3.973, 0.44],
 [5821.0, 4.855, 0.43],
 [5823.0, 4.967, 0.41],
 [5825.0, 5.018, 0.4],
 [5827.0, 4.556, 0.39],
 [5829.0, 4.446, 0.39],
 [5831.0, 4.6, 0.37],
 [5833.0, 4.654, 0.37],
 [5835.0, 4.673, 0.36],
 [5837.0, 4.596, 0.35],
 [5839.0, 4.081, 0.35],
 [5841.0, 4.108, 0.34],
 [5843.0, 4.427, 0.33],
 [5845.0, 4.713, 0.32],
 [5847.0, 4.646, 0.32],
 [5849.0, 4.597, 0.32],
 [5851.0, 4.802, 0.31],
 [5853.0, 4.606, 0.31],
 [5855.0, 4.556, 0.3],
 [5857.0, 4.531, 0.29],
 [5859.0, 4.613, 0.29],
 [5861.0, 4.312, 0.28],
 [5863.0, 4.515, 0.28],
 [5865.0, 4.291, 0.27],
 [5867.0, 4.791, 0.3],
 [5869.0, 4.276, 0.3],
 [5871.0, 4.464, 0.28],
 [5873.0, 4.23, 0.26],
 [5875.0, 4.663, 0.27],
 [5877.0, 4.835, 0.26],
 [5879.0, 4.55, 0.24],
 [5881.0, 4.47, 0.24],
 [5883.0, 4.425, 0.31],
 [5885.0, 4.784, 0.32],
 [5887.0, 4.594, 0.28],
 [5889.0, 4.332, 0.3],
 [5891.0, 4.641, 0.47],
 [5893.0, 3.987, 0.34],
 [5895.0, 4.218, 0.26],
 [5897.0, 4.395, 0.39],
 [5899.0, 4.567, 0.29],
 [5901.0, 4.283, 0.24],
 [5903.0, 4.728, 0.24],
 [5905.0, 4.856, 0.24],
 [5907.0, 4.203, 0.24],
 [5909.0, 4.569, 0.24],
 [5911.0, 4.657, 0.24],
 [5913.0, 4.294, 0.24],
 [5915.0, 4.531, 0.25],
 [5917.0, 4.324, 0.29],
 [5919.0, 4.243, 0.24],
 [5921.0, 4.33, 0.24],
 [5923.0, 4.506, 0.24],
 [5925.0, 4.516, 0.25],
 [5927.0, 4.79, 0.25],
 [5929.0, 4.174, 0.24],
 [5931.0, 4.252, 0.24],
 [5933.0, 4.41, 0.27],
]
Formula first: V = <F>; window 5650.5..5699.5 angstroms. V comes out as 4.72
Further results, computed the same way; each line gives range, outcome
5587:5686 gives 4.58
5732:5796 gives 4.5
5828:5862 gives 4.53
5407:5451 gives 4.61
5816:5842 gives 4.59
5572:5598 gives 4.39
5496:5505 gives 4.36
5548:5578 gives 4.33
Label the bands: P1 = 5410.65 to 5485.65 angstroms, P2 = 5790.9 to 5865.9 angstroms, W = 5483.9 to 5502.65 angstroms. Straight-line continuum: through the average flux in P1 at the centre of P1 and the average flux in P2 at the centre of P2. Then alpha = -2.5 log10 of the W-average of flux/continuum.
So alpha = 0.05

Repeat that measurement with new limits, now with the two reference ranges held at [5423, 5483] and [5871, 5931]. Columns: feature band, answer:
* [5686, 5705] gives 0.02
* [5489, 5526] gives 0.07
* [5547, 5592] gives 0.06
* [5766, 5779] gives 0.03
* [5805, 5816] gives 0.04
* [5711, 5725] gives -0.02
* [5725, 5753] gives 0.04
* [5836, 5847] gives 0.02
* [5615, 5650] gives 0.04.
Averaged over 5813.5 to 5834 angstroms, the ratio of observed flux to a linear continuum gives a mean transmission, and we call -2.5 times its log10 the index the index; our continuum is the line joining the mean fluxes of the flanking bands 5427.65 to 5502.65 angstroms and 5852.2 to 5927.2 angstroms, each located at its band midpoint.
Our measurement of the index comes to -0.039 mag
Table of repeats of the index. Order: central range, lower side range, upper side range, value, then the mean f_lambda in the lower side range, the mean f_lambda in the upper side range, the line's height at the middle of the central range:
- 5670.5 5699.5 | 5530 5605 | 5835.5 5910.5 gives -0.04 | 4.46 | 4.5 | 4.47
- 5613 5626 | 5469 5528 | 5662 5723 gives 0.07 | 4.45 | 4.67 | 4.59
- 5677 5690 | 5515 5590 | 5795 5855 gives -0.06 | 4.41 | 4.56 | 4.48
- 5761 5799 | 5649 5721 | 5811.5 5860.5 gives 0.02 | 4.68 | 4.57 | 4.61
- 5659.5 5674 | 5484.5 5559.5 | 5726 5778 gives -0.11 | 4.44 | 4.45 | 4.45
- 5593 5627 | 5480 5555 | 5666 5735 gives 0.03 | 4.46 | 4.65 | 4.56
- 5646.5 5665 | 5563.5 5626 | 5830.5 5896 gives -0.08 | 4.38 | 4.5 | 4.41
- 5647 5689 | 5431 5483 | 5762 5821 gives -0.04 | 4.72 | 4.53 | 4.6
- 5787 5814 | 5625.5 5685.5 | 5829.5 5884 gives 0.03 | 4.69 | 4.52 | 4.57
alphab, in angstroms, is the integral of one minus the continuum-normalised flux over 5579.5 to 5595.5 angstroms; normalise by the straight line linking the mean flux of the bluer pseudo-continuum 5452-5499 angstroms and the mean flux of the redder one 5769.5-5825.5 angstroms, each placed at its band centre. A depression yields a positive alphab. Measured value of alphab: 0.66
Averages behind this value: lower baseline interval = 4.6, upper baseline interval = 4.53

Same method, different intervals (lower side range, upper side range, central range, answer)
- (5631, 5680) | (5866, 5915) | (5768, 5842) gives 0.5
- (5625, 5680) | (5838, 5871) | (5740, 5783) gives 0.8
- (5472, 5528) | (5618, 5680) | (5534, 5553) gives -0.5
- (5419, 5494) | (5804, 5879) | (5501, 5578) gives 3.7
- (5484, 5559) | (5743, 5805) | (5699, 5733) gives -0.9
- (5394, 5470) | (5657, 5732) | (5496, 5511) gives 0.5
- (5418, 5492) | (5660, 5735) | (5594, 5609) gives 0.2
